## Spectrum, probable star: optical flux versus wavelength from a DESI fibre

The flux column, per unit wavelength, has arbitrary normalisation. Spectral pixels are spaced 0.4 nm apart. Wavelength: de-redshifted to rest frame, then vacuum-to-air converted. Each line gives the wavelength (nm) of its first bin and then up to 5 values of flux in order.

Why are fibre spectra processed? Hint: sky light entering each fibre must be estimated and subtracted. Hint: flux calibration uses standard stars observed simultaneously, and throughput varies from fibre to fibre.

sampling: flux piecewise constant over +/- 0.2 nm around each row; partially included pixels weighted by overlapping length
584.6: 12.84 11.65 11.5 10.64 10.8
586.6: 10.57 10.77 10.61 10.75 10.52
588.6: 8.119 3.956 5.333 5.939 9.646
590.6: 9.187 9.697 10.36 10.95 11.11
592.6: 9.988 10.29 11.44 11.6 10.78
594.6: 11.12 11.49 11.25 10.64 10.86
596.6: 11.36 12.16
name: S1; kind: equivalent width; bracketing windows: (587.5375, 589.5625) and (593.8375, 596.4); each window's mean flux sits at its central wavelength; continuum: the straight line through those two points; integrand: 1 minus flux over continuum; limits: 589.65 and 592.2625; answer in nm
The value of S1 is -0.134 nm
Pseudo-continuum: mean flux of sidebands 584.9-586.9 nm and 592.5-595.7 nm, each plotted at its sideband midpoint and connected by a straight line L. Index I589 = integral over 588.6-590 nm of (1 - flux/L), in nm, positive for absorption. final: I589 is 0.70 nm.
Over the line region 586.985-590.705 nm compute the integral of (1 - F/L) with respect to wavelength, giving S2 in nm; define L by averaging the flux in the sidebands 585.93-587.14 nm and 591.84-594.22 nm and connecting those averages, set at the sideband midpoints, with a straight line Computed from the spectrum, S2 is 0.83 nm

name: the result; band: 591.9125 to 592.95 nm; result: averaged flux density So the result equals 10.5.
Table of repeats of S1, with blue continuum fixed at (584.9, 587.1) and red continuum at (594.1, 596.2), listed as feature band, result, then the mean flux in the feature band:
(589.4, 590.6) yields 0.37 nm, 7.61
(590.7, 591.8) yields 0.09 nm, 10.1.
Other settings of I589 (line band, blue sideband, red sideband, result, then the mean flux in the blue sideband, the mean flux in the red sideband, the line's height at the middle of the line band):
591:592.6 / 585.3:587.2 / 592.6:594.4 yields 0.05 nm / 10.8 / 10.9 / 10.9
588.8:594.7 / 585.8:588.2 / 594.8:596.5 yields 0.82 nm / 10.7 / 11.1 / 10.9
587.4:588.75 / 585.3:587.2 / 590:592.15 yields 0.07 nm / 10.8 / 10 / 10.5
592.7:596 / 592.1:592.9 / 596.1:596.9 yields -0.07 nm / 10.4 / 11.3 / 10.8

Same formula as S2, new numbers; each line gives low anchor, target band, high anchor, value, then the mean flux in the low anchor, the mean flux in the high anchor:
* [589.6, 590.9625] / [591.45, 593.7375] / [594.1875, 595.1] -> -0.21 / 8.43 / 11.2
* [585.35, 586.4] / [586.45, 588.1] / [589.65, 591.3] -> -0.07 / 10.9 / 8.8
